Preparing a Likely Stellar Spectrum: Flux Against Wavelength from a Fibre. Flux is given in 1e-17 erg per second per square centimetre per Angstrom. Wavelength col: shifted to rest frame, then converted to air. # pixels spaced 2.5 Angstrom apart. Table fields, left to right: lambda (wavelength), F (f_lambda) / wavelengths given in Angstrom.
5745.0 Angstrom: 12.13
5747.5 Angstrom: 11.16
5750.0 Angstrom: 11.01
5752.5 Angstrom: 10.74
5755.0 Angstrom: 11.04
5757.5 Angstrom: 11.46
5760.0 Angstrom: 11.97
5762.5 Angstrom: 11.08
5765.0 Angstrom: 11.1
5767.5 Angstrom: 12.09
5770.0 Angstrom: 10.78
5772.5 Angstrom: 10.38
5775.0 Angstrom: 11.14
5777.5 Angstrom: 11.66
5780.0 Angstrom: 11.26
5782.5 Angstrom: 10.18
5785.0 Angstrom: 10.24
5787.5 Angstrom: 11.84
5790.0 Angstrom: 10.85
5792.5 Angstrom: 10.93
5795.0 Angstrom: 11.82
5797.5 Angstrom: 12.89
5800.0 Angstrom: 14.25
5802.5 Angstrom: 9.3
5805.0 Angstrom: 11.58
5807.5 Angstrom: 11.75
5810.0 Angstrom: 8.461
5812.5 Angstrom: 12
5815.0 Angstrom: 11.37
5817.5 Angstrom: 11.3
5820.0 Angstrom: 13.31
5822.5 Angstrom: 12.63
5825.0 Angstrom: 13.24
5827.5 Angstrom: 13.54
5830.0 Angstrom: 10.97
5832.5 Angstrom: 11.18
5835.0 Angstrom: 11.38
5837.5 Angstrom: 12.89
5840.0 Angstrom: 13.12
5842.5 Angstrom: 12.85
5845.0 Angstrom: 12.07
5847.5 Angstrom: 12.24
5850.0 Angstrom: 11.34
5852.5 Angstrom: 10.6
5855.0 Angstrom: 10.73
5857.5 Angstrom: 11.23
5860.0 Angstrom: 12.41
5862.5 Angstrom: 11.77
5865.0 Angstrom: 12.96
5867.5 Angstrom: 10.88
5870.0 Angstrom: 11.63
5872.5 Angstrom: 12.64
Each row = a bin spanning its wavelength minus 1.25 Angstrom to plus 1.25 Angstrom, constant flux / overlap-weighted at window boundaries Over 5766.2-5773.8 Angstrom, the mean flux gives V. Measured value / 11.1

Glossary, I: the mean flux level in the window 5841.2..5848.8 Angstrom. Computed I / 12.4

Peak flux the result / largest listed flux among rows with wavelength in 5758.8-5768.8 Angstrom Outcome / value 12.09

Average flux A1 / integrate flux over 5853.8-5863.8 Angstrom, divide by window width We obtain 11.5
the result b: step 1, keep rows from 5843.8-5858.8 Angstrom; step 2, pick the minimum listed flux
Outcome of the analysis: 10.6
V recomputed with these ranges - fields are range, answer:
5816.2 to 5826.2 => 12.6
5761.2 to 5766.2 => 11.1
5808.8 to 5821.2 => 11.3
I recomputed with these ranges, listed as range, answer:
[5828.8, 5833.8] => 11.1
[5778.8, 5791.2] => 10.9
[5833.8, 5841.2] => 12.5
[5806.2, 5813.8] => 10.7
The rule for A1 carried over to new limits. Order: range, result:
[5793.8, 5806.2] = 12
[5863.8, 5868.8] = 11.9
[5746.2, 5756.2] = 11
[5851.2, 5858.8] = 10.9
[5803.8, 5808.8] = 11.6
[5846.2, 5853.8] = 11.4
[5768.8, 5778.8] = 11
